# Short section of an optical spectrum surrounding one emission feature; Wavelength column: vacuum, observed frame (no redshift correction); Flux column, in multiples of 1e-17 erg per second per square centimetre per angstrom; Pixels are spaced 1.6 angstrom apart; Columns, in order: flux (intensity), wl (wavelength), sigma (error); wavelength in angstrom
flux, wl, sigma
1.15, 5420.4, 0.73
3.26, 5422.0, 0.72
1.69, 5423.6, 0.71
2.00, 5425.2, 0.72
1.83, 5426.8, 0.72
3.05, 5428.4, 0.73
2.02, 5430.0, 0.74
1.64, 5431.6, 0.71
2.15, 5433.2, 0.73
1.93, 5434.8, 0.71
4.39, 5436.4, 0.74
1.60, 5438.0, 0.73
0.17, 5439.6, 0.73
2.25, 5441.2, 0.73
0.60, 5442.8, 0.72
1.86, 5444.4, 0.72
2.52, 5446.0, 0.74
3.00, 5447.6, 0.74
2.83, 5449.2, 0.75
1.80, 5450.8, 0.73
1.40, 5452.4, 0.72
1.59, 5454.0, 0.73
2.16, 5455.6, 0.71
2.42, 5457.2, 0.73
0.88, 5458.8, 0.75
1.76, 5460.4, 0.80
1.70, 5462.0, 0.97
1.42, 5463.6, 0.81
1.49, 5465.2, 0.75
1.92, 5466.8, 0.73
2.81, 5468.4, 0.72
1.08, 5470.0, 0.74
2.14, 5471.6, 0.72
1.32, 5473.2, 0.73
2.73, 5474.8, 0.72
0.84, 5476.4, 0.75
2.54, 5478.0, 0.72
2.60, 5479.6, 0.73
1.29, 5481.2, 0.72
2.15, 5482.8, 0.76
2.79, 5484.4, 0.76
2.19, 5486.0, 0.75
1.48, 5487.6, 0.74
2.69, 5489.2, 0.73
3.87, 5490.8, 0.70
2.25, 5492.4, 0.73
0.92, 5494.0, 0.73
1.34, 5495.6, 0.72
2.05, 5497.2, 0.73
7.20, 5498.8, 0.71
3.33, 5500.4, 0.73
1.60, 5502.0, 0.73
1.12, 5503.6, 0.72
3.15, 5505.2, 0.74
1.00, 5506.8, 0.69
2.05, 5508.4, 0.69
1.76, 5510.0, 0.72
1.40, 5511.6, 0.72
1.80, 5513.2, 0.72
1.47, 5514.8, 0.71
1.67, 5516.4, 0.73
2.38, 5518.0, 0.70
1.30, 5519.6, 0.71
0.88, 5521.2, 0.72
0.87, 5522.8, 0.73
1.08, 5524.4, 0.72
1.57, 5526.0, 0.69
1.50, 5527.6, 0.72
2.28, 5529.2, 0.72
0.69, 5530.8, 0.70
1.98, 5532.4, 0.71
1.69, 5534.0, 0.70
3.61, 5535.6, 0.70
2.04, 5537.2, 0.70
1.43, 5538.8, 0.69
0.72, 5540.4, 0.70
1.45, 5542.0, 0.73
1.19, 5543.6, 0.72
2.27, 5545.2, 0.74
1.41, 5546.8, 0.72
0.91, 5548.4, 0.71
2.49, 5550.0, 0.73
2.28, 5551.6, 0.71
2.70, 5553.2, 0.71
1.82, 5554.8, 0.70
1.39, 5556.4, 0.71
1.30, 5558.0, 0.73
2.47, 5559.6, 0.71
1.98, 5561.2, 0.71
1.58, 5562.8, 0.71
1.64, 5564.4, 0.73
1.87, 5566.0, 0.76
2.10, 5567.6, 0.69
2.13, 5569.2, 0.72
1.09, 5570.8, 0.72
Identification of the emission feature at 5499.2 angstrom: Hbeta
